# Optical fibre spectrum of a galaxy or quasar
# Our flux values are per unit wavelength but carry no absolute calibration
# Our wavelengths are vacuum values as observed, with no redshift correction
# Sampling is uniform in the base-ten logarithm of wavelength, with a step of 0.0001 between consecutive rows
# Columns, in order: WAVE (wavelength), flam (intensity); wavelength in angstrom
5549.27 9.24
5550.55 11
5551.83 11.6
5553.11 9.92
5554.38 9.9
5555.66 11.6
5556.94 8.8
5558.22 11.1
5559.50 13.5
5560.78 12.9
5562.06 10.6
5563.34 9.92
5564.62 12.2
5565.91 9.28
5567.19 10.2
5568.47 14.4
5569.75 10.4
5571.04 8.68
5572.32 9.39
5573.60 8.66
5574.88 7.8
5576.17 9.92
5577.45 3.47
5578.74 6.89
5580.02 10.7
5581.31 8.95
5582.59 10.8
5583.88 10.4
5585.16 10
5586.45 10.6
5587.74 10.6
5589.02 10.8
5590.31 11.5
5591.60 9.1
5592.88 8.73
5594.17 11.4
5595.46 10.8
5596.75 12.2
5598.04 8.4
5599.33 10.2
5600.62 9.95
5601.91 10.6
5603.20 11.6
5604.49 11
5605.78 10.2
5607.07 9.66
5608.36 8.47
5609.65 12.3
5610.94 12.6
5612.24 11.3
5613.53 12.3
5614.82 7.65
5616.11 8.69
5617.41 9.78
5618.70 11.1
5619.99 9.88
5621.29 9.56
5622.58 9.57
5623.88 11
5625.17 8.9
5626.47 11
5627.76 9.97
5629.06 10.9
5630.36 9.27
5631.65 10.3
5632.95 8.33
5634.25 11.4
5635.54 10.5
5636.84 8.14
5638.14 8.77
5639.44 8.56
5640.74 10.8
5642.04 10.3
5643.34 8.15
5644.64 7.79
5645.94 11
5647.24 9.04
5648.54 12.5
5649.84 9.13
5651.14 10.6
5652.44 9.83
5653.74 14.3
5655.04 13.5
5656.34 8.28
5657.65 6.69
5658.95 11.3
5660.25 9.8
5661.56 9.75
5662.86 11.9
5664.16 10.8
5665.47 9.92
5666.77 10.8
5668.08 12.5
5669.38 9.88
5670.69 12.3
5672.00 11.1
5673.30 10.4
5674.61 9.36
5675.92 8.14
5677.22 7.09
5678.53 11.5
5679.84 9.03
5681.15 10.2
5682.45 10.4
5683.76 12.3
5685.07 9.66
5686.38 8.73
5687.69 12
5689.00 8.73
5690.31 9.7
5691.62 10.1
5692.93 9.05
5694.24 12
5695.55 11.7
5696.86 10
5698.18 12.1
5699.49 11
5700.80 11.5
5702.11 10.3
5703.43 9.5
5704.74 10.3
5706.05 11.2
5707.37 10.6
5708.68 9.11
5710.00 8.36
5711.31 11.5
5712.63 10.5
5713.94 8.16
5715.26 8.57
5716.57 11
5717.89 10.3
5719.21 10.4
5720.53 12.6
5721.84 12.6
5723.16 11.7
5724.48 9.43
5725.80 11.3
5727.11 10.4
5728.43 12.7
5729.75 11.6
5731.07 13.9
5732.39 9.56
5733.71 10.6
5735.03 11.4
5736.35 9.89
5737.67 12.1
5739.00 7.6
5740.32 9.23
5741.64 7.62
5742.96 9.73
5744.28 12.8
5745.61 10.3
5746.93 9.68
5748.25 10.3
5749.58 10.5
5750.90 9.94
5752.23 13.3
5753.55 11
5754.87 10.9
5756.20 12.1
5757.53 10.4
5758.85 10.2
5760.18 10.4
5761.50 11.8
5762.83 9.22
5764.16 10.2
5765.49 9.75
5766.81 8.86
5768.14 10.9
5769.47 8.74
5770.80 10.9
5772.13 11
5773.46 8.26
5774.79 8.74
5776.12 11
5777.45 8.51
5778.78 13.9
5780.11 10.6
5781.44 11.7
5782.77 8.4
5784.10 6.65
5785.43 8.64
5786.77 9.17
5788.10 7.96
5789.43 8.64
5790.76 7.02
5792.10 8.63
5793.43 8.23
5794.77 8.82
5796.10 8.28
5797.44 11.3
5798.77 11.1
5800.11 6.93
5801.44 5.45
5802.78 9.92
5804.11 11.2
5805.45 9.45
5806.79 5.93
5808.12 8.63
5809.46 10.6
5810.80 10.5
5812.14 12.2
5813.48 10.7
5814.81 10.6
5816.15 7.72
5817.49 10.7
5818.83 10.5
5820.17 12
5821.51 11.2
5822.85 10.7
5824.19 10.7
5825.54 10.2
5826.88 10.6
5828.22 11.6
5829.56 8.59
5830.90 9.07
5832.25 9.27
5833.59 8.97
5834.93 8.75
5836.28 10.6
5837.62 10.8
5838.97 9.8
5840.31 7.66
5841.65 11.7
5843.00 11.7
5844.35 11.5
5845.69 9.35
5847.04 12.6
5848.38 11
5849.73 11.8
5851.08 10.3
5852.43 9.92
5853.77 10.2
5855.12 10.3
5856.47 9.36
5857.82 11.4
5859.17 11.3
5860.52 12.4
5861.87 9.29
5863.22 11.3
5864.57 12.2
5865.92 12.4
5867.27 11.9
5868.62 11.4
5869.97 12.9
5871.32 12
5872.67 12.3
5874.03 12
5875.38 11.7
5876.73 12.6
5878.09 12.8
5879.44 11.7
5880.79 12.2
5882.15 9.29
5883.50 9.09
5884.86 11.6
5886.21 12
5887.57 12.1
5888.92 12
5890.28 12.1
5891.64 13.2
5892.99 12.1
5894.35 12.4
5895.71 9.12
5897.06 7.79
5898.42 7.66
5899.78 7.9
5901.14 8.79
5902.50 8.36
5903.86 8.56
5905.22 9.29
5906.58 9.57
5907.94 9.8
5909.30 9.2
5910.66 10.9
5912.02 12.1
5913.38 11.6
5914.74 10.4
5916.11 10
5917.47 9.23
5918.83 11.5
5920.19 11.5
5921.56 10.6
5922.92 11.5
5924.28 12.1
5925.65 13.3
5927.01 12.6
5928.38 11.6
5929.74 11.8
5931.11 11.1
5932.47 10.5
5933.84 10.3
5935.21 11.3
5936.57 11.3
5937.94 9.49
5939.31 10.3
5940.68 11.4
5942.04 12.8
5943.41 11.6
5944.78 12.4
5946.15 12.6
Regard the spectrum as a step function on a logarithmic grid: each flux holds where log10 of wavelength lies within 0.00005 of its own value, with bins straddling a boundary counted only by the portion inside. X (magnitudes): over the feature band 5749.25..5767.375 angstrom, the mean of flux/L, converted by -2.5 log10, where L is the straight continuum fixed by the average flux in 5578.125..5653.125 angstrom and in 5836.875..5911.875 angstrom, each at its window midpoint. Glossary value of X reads -0.014 mag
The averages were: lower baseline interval 10.1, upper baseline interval 10.8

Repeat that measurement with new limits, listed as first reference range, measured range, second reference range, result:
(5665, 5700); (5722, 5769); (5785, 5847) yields -0.06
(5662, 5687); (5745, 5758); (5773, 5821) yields -0.12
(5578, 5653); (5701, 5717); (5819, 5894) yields 0.05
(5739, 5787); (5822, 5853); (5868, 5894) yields 0.09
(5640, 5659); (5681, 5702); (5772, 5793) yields -0.07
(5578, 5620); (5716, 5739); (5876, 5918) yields -0.08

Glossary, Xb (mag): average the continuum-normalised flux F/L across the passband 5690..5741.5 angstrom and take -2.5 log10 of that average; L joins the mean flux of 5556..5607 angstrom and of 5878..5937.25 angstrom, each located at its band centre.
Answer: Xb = -0.02 mag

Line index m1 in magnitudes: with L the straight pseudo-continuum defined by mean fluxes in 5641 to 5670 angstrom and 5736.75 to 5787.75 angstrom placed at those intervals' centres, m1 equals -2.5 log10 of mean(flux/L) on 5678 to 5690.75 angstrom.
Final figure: 0.01 mag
